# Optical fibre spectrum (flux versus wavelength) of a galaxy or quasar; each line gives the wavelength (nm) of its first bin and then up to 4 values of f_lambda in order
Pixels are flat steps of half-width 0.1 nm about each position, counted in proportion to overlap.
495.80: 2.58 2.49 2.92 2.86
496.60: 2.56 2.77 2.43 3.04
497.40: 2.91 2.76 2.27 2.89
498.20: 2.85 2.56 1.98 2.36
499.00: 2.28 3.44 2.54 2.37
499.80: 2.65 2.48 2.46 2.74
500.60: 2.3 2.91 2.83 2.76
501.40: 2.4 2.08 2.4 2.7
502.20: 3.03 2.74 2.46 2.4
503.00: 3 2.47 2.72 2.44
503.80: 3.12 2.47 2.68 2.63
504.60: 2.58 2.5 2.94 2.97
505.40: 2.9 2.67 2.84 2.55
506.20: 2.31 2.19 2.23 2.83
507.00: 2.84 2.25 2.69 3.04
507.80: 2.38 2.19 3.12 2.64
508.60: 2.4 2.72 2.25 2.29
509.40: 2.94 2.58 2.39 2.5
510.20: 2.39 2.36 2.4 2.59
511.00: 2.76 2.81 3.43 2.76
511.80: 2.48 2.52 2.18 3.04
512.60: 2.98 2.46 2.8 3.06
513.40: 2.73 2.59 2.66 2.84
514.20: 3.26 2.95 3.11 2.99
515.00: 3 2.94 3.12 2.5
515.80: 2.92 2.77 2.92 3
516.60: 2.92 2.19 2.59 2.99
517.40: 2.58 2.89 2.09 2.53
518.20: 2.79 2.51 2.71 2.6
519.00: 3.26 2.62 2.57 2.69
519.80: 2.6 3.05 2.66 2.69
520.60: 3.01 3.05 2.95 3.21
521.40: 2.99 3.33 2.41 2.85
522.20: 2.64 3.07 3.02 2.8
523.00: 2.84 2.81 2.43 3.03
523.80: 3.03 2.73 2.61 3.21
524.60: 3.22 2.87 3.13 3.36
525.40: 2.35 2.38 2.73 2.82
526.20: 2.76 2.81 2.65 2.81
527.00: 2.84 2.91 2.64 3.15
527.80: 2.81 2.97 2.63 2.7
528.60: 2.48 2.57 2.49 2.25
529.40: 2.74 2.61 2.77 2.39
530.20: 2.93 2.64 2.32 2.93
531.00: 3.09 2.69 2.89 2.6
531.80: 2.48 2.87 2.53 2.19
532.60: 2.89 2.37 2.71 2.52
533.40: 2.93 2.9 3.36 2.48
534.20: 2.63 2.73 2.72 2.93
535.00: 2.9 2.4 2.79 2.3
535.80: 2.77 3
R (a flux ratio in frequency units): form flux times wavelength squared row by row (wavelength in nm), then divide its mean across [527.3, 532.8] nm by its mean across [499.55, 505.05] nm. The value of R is 1.14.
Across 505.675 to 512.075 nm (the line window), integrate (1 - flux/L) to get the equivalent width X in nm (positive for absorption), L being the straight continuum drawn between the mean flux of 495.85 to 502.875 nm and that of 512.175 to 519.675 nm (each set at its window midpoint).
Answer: 0.299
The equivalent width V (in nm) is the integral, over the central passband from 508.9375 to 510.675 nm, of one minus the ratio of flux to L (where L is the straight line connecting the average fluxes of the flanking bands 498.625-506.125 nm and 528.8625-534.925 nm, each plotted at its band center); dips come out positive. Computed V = 0.12 nm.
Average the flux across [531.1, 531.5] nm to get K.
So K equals 2.79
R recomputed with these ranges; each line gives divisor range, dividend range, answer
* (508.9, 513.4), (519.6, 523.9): 1.14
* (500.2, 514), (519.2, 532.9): 1.13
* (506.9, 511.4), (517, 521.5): 1.11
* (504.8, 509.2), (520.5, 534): 1.15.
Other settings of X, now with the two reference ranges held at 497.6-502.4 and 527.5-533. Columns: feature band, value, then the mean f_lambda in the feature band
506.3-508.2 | 0.04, 2.55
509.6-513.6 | -0.07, 2.66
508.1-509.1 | -0.01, 2.63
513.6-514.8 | -0.14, 2.94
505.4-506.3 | -0.01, 2.63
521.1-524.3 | -0.26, 2.86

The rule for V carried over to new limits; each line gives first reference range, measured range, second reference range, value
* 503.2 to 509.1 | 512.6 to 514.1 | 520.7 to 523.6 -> 0.00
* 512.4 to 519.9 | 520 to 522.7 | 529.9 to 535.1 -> -0.16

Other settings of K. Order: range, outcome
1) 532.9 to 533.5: 2.72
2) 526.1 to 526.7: 2.74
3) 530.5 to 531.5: 2.78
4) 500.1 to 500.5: 2.6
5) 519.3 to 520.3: 2.71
